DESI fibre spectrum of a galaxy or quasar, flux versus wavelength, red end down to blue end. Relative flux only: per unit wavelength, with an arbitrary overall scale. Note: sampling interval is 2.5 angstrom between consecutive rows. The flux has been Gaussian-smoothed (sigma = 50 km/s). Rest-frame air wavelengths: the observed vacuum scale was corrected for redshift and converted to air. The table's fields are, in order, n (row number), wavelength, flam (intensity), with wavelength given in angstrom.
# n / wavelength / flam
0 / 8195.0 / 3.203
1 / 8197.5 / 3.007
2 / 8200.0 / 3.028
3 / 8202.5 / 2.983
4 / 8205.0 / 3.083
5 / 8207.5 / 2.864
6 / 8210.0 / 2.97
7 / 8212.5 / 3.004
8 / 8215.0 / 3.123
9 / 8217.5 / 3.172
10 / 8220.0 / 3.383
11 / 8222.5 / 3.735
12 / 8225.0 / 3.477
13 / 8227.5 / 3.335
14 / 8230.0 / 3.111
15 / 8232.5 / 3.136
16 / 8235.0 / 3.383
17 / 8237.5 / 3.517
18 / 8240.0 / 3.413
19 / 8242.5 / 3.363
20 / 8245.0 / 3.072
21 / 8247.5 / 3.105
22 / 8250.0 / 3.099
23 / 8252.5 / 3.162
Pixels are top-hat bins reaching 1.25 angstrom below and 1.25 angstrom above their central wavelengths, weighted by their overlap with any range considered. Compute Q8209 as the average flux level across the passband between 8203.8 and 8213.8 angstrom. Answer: 2.98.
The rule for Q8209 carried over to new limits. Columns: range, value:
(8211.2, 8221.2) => 3.17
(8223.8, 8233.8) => 3.26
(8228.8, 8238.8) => 3.29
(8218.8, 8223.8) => 3.56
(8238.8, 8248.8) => 3.24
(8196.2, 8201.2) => 3.02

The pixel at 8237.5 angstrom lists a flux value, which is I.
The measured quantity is 3.517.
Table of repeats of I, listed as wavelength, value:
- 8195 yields 3.203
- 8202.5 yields 2.983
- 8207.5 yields 2.864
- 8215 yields 3.123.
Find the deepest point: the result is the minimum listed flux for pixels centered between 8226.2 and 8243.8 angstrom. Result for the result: 3.111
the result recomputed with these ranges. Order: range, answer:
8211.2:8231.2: 3.004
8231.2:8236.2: 3.136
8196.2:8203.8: 2.983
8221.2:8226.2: 3.477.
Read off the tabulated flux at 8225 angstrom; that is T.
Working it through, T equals 3.477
